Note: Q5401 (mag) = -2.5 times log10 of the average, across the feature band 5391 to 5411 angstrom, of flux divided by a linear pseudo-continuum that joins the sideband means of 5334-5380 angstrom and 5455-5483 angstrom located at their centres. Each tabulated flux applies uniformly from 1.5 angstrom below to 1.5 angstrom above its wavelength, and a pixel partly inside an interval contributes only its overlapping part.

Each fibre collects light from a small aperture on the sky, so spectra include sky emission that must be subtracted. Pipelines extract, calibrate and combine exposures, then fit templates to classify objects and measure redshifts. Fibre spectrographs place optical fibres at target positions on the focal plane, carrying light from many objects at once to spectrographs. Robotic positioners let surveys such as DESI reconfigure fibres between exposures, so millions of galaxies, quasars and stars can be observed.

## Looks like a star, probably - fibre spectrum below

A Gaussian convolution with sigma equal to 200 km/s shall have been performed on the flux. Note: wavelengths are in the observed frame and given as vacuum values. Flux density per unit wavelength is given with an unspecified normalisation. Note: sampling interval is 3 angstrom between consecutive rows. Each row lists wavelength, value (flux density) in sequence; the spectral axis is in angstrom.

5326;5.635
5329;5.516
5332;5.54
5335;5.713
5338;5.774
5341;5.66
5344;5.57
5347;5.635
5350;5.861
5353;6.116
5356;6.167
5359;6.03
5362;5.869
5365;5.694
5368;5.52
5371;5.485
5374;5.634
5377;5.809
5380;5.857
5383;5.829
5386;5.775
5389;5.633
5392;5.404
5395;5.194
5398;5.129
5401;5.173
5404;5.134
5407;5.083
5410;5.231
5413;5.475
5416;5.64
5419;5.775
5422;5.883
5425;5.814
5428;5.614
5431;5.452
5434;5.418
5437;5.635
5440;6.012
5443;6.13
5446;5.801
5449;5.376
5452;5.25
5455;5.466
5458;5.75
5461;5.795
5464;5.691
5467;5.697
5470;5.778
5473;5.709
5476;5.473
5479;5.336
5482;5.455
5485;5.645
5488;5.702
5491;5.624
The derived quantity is 0.11 mag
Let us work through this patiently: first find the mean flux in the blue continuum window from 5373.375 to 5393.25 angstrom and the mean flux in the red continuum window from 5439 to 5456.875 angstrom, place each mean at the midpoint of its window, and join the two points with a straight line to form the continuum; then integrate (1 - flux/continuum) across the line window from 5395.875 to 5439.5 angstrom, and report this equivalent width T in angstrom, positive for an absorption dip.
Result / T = 1.7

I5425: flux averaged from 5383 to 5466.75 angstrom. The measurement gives 5.55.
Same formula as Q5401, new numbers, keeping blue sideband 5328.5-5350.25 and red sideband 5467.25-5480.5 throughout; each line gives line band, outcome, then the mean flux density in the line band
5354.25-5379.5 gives -0.027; 5.78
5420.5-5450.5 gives -0.021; 5.71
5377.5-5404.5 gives 0.028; 5.48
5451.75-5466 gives -0.006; 5.62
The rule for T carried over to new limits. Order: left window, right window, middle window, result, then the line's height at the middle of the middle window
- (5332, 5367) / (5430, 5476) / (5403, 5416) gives 1.00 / 5.72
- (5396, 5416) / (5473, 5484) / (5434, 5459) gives -1.37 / 5.37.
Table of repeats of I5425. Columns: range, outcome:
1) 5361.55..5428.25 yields 5.54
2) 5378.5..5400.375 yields 5.53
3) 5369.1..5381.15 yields 5.69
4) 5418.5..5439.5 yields 5.67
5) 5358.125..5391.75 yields 5.72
